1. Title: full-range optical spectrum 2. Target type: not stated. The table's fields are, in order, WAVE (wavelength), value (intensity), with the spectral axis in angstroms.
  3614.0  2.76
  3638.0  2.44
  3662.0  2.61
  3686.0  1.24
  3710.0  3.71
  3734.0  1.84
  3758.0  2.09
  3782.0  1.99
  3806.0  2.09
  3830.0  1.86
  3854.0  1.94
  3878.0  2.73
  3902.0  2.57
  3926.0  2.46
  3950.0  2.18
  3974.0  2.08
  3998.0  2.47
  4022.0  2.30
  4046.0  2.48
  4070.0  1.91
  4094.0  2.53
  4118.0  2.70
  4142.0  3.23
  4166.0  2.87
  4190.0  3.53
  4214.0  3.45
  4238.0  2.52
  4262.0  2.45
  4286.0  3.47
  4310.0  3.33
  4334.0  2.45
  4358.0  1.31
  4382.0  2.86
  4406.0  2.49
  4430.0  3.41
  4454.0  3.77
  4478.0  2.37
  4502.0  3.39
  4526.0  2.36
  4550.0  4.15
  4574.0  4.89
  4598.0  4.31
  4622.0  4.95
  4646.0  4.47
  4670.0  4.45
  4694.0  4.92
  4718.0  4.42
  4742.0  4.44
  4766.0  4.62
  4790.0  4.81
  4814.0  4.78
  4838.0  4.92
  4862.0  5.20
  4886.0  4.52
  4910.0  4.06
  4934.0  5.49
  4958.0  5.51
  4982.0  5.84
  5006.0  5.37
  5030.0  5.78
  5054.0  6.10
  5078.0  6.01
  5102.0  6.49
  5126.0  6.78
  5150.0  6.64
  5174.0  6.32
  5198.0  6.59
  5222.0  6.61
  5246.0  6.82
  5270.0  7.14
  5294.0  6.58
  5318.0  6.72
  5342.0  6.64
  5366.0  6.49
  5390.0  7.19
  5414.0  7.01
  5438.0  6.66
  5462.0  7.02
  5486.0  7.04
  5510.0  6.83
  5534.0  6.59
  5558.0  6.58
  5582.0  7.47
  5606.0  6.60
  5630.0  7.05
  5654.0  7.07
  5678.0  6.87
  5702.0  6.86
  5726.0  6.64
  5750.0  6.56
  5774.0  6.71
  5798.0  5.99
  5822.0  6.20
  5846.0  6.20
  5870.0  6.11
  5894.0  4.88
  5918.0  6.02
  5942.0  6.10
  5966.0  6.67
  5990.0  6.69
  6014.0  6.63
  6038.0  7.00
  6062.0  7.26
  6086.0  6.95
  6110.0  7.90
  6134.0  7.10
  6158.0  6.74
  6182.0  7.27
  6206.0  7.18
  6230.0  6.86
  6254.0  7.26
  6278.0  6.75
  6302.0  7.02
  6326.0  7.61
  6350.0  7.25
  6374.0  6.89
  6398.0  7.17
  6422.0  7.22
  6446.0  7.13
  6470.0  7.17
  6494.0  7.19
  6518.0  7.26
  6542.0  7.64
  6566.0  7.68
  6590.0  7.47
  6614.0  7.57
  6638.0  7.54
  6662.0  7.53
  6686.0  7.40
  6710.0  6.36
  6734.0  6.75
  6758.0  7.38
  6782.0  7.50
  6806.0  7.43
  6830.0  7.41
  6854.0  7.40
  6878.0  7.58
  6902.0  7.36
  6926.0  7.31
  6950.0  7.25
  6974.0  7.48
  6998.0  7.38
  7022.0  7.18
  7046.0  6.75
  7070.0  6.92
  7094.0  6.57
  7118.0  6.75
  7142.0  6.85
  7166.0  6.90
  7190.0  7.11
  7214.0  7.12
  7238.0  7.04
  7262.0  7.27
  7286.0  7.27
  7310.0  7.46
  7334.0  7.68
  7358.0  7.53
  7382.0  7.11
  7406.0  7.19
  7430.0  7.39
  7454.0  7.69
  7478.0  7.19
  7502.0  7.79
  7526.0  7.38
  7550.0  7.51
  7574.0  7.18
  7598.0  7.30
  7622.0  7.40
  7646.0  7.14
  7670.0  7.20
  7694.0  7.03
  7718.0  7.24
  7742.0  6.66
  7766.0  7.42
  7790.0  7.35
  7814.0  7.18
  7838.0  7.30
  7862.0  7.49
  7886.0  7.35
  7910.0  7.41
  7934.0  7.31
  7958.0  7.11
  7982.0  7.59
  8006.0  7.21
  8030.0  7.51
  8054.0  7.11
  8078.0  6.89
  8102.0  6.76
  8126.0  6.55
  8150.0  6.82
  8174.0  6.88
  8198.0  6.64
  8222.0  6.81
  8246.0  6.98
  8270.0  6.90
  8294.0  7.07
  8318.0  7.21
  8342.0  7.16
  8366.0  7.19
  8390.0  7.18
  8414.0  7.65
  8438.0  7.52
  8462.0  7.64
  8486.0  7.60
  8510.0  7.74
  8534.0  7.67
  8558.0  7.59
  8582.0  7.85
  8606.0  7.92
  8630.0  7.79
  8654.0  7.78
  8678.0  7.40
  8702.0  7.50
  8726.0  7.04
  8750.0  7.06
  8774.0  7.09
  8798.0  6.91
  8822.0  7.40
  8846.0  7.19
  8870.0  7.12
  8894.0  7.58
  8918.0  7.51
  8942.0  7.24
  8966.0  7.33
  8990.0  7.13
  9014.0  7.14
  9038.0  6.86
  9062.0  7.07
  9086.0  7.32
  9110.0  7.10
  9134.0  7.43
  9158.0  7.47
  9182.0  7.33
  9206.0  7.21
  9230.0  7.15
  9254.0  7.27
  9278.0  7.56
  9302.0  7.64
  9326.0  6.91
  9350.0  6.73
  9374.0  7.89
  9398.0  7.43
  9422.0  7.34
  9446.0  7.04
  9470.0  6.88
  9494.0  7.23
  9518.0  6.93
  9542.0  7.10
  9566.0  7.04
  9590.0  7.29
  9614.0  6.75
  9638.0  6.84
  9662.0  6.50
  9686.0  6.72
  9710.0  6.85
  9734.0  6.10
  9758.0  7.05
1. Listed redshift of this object 0.140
